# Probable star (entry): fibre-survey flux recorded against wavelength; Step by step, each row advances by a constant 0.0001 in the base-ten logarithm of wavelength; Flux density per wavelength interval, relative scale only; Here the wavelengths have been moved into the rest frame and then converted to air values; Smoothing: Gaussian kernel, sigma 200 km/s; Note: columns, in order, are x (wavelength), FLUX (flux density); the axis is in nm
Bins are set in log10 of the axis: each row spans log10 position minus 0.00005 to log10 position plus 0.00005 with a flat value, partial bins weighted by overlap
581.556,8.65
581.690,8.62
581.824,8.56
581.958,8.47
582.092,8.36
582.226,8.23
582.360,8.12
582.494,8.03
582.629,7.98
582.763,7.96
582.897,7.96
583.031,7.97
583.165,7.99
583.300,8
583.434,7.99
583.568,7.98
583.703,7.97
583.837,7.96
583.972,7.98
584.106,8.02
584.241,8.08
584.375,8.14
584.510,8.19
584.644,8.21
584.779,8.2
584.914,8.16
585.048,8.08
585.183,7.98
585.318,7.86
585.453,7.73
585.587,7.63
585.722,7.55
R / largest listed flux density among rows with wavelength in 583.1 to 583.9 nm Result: 8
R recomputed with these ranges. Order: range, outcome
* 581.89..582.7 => 8.47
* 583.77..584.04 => 7.98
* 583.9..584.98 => 8.21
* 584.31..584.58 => 8.19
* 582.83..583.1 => 7.97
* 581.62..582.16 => 8.62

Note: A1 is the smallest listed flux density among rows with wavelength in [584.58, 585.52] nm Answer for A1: 7.73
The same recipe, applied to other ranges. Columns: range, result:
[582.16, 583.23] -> 7.96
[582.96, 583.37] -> 7.97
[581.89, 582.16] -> 8.36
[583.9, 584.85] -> 7.98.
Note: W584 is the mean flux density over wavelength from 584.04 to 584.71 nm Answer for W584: 8.13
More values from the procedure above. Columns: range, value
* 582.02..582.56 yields 8.19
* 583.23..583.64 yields 7.98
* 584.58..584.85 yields 8.18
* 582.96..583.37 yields 7.99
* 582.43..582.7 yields 7.98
